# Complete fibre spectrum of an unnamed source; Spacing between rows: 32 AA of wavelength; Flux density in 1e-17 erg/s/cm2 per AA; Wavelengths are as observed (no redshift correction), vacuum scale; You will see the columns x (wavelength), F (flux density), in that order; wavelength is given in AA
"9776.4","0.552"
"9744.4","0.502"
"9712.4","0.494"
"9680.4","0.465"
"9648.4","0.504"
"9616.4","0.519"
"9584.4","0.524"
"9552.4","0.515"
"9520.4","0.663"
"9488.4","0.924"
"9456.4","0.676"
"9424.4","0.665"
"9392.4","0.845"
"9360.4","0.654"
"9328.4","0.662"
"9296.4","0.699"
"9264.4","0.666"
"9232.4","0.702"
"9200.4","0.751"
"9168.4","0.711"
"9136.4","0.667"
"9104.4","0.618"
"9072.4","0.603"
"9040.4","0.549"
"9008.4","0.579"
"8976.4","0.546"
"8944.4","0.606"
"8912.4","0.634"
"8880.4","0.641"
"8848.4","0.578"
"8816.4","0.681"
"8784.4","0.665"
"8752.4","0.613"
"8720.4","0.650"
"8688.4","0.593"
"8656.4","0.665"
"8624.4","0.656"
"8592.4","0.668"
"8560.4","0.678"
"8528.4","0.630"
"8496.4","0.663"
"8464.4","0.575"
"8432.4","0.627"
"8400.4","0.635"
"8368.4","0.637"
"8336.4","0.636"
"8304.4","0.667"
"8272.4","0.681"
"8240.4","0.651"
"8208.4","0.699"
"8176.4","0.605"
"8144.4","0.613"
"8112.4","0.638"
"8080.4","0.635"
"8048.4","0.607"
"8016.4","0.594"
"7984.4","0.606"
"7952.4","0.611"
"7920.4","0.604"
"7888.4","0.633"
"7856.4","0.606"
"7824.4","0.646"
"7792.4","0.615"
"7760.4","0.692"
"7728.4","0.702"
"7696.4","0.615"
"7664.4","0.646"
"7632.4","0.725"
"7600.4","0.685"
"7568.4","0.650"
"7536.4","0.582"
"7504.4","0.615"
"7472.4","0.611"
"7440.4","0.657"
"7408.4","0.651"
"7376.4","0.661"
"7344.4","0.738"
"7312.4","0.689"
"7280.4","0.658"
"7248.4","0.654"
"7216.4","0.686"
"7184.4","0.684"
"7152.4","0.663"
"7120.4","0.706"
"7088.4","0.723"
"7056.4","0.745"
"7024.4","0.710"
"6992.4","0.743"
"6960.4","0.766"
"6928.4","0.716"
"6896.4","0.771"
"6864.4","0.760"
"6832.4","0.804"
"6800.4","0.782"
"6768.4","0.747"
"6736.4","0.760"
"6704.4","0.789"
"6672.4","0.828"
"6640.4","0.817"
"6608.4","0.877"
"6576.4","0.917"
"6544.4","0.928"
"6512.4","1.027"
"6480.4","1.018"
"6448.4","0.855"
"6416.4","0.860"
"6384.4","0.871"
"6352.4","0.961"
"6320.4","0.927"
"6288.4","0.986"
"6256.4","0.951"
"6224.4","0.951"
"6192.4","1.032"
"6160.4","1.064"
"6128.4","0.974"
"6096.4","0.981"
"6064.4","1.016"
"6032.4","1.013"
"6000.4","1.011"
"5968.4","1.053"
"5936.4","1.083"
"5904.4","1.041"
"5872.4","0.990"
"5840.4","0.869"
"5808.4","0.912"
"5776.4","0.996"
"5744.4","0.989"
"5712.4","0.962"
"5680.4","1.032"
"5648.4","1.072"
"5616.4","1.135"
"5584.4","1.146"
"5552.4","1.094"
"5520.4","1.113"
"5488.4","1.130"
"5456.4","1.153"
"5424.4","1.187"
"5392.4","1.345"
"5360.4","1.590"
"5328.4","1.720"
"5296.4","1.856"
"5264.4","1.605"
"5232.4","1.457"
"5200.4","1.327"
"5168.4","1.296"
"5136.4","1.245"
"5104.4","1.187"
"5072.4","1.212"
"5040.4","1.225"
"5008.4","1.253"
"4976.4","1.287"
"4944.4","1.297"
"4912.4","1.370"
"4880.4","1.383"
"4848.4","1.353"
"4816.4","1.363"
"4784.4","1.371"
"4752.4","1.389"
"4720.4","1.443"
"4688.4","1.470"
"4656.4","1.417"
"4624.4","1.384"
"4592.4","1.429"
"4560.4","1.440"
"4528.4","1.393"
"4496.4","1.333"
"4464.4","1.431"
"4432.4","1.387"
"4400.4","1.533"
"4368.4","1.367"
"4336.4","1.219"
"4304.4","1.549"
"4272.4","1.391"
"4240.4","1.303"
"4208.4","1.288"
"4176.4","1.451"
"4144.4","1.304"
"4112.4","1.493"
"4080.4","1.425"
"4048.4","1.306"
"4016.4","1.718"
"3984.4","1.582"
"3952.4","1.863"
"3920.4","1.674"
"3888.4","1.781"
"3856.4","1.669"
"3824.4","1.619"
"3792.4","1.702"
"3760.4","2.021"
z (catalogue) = 0.896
